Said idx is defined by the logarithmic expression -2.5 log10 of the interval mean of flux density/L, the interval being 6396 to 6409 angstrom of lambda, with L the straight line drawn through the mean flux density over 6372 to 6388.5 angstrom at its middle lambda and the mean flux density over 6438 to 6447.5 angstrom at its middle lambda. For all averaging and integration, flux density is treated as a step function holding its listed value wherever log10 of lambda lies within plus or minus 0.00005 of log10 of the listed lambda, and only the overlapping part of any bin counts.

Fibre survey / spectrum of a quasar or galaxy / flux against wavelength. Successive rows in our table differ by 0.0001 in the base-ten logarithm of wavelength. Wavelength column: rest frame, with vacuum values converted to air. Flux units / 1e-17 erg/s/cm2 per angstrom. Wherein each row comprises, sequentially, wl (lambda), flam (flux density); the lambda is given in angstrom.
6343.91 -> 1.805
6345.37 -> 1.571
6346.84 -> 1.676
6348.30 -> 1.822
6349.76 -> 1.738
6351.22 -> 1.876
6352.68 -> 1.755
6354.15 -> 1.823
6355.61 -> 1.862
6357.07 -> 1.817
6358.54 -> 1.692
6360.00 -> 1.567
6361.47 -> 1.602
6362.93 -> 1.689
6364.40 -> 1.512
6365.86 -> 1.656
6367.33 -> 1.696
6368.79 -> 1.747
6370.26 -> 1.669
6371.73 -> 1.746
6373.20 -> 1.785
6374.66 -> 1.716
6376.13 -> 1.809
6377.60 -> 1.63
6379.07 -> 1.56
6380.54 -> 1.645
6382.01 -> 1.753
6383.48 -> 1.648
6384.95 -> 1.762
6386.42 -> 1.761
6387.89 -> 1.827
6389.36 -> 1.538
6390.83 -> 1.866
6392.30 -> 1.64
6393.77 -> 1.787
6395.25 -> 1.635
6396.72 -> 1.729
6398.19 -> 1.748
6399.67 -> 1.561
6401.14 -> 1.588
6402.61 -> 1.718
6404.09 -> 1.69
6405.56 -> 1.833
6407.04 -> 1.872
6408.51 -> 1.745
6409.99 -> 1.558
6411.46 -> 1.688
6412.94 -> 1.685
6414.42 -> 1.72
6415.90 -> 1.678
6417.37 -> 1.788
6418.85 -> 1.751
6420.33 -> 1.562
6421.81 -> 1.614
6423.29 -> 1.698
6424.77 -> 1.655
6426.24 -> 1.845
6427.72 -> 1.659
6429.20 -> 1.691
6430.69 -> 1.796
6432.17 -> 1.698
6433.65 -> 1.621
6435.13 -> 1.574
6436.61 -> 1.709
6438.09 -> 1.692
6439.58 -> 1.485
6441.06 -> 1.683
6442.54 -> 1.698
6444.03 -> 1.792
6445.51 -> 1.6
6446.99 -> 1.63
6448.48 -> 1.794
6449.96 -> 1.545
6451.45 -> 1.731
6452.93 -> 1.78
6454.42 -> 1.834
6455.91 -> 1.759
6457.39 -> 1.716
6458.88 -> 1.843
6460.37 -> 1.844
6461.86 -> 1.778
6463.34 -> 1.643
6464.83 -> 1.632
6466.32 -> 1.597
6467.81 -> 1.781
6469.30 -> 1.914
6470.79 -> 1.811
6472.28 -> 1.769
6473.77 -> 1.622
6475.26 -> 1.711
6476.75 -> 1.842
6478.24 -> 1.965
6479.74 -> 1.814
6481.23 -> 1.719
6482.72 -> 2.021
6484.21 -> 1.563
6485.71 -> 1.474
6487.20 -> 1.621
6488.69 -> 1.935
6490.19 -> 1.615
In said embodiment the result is -0.02 mag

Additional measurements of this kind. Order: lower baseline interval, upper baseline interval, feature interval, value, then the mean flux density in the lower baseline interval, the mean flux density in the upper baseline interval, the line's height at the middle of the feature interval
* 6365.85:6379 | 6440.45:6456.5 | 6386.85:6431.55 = 0.00 mag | 1.71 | 1.71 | 1.71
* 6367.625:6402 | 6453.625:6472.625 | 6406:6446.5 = 0.03 mag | 1.7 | 1.76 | 1.73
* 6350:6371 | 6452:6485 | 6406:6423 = 0.03 mag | 1.71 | 1.77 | 1.74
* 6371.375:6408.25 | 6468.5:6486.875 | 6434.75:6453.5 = 0.05 mag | 1.71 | 1.77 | 1.75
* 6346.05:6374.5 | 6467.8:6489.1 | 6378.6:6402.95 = 0.03 mag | 1.72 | 1.77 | 1.73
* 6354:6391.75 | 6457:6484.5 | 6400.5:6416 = 0.01 mag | 1.7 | 1.77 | 1.73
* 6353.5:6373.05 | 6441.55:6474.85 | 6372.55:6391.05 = 0.00 mag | 1.7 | 1.73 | 1.71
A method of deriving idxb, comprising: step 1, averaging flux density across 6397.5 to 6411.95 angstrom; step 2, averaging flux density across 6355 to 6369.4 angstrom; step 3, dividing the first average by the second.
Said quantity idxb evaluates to 1.01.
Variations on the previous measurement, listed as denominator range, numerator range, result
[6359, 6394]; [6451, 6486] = 1.04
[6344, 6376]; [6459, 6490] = 1.02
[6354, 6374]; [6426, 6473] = 1.01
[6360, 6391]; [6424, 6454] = 1.00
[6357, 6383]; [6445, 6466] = 1.03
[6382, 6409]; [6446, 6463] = 1.01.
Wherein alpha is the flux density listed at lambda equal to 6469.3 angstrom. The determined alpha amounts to 1.914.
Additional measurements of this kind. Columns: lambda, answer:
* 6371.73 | 1.746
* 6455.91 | 1.759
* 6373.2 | 1.785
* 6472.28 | 1.769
